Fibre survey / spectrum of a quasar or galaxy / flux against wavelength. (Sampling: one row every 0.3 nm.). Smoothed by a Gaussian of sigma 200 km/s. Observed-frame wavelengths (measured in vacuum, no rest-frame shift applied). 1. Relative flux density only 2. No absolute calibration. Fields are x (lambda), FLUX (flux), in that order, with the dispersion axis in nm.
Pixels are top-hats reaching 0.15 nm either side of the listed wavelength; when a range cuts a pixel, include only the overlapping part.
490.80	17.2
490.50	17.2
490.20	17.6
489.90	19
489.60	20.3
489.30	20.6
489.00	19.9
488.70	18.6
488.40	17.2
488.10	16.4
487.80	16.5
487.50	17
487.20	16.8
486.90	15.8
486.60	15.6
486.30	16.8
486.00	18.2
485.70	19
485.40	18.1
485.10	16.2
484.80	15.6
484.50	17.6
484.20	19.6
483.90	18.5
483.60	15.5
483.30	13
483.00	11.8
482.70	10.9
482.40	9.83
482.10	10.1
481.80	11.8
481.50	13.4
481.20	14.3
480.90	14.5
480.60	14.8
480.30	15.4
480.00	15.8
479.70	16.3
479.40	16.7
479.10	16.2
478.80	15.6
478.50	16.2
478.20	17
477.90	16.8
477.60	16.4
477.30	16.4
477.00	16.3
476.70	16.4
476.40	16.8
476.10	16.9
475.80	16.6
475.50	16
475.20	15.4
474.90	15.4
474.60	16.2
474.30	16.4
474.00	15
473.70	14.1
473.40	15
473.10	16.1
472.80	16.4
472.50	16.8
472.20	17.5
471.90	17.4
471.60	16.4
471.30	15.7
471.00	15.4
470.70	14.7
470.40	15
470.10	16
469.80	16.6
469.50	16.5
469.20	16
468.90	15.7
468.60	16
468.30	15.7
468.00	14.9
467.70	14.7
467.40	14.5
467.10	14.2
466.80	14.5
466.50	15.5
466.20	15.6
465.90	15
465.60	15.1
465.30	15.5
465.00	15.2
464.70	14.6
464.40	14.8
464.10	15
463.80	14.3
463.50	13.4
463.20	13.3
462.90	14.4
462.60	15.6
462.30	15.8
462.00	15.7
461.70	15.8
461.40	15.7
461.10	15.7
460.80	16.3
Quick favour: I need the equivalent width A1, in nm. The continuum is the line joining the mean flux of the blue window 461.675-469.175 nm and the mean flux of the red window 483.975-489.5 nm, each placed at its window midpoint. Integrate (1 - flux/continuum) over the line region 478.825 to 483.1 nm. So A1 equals 0.78 nm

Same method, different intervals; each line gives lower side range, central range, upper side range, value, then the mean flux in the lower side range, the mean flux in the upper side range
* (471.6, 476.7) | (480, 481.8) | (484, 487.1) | 0.261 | 16.1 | 17.3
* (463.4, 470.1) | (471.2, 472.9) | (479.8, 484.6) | -0.218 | 15.2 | 14.2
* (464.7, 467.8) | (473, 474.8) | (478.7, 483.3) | -0.137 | 15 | 13.8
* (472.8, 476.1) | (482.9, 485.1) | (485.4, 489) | 0.106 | 15.7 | 17.2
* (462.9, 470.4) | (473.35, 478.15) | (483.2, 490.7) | 0.037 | 15.1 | 17.5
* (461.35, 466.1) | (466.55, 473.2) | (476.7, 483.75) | -0.421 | 14.9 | 14.6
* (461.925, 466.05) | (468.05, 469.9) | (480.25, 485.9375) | -0.150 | 14.8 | 14.8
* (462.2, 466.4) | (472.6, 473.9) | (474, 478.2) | 0.040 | 14.8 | 16.3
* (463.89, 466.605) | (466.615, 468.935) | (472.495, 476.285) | 0.049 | 15.1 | 15.8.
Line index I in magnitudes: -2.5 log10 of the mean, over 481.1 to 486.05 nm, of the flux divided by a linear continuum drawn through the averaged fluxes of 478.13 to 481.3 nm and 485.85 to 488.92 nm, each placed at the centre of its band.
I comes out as 0.11 mag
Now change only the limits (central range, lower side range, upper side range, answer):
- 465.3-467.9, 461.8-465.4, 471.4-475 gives 0.02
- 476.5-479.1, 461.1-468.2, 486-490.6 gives 0.01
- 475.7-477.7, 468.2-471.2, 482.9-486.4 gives -0.02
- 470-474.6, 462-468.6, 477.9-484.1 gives -0.08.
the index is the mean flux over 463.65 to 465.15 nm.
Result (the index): 14.8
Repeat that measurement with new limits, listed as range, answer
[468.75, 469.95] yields 16.2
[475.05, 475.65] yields 15.7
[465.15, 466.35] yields 15.3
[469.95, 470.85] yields 15.2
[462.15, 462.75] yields 15.7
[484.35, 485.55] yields 16.9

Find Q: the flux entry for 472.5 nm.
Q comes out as 16.8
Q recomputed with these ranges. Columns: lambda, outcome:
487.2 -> 16.8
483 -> 11.8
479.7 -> 16.3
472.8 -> 16.4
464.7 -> 14.6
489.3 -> 20.6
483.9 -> 18.5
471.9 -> 17.4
